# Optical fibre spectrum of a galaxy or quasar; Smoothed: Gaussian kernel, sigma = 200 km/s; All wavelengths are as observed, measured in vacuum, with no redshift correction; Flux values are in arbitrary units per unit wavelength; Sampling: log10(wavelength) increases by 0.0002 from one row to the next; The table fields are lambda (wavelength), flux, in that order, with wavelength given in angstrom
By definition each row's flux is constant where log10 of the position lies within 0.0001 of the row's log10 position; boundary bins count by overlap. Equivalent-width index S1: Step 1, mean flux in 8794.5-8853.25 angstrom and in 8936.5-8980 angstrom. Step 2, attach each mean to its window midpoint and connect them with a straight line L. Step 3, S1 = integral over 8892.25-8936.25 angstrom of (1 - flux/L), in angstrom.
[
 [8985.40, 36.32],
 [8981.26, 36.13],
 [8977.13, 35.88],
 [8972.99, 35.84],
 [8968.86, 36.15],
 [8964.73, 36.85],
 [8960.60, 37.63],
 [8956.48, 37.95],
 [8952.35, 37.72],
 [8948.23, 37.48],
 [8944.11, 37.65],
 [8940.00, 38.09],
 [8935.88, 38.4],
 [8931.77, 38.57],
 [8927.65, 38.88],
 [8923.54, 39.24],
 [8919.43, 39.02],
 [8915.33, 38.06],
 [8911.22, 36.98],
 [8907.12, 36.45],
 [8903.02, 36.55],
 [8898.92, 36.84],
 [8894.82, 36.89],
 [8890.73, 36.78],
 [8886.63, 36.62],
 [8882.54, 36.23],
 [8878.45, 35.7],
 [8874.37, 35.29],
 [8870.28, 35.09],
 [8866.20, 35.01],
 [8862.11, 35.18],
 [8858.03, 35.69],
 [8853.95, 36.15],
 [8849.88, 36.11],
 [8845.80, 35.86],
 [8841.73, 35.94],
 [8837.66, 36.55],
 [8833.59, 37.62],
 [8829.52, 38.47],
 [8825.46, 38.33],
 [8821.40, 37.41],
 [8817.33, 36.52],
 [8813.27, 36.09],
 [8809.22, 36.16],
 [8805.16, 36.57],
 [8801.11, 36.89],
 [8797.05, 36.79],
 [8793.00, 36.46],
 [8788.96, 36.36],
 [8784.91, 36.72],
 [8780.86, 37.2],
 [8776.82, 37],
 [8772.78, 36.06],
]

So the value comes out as -0.9 angstrom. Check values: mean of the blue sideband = 36.8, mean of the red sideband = 37.1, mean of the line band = 37.8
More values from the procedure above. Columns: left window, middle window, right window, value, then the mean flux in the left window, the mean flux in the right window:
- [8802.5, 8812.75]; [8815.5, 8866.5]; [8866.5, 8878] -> -1.1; 36.4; 35.3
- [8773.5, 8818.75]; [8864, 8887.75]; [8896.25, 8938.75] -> 1.2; 36.6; 37.9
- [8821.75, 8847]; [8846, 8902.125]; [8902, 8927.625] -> 2.3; 37.2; 37.9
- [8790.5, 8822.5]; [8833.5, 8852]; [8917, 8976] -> 0.3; 36.6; 37.8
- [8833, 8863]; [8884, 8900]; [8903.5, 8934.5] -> 0.2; 36.1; 38.1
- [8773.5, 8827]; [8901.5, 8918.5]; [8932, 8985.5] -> -0.1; 36.8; 37.2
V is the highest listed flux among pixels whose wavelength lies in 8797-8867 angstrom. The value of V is 38.47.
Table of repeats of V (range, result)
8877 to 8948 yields 39.24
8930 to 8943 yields 38.57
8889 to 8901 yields 36.89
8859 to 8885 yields 36.23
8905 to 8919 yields 38.06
